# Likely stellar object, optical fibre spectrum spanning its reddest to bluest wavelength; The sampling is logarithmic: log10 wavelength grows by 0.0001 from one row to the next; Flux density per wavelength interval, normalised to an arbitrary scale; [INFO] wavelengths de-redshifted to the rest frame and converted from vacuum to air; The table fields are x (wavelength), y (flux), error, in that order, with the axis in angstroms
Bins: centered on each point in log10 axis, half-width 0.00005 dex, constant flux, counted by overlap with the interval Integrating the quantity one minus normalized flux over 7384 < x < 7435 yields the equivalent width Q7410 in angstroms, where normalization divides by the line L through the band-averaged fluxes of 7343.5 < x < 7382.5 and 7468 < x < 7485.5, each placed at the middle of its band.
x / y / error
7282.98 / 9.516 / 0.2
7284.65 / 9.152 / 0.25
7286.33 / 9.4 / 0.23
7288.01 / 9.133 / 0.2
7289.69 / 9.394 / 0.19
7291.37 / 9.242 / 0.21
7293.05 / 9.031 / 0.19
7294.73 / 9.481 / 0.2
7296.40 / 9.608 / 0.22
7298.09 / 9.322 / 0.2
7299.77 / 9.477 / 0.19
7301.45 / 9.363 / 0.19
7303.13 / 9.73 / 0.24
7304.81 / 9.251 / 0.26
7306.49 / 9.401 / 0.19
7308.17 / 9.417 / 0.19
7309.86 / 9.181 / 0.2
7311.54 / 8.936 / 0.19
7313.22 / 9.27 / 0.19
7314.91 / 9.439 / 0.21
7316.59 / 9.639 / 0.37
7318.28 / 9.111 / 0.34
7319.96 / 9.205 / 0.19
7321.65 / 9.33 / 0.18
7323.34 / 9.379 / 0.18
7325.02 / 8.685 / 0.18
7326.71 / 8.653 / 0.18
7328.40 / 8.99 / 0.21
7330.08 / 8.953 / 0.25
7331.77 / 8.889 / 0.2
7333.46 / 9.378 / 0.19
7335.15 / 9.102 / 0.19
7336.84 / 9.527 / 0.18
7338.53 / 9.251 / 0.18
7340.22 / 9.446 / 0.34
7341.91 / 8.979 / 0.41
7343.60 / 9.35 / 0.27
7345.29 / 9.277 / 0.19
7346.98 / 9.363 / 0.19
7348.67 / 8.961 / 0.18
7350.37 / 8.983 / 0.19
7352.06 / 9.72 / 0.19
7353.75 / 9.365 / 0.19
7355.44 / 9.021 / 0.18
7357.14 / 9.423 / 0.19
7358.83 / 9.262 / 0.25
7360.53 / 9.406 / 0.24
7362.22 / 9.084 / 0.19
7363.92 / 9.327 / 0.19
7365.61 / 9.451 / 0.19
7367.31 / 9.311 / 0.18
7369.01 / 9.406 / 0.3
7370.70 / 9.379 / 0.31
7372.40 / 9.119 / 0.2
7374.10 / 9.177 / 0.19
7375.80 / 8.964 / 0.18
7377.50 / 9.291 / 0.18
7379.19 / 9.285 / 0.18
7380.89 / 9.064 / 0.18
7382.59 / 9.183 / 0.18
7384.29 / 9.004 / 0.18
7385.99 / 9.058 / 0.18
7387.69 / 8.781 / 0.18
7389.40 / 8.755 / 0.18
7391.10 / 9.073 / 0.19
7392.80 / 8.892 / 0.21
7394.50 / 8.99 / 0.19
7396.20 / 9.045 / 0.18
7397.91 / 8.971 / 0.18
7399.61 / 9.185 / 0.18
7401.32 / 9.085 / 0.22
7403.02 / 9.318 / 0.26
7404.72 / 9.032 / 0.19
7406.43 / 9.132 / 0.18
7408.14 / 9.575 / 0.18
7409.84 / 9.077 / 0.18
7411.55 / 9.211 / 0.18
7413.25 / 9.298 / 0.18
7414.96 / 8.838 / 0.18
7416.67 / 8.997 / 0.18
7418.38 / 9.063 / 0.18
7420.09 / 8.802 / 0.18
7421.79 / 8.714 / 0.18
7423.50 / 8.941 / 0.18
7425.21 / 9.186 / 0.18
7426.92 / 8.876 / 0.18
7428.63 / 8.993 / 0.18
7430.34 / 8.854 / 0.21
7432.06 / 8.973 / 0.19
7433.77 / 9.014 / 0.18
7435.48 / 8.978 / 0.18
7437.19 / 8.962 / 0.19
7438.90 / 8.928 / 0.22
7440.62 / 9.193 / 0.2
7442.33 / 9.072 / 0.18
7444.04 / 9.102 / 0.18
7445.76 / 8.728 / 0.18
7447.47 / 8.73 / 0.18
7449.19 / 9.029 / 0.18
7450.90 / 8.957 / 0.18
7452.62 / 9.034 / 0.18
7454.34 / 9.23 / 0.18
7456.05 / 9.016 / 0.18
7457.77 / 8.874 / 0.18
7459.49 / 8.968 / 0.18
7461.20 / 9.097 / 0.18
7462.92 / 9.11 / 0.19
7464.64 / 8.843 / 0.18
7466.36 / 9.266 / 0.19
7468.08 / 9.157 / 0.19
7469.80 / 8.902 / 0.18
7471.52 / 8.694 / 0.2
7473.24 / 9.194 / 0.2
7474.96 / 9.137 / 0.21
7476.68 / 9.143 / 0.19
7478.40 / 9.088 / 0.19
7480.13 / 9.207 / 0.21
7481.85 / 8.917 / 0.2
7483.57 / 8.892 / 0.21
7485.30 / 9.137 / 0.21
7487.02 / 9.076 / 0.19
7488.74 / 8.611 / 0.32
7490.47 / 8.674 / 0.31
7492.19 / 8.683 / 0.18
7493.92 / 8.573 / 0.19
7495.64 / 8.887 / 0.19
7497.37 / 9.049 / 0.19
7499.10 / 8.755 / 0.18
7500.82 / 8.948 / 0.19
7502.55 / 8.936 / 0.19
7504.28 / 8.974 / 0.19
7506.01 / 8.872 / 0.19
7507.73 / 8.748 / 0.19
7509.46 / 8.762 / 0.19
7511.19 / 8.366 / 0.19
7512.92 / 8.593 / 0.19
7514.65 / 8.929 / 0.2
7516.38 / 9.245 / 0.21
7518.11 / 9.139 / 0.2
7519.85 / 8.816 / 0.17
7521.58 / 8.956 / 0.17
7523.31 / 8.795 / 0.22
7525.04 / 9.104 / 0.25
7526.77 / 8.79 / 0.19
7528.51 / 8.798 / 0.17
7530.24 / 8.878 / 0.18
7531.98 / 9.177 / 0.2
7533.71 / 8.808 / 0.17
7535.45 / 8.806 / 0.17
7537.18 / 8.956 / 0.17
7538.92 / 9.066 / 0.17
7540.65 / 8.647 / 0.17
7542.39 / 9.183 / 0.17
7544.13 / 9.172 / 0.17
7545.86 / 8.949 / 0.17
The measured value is 0.8 angstroms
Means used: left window 9.26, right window 9.03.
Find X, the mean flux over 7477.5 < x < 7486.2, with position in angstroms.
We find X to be 9.05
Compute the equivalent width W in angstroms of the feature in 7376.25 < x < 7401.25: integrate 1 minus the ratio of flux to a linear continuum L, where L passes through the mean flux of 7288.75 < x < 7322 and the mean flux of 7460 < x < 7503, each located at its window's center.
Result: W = 0.3 angstroms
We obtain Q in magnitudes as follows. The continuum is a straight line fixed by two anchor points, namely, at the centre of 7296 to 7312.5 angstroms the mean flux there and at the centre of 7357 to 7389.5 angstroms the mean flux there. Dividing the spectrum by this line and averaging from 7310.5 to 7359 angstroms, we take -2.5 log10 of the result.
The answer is 0.01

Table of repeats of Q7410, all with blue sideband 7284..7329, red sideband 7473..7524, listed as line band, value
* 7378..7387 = 0.00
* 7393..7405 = 0.01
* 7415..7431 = 0.20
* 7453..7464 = -0.08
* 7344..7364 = -0.19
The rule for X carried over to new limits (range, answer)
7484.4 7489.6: 8.94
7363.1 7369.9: 9.38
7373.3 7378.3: 9.14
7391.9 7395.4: 8.96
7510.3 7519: 8.85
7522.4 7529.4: 8.88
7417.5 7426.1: 8.94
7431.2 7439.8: 8.97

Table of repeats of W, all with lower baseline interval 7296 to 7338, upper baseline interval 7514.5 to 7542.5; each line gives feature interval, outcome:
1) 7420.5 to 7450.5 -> 0.4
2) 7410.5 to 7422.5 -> 0.1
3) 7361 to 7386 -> -0.1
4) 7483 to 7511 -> 0.5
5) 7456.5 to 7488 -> -0.1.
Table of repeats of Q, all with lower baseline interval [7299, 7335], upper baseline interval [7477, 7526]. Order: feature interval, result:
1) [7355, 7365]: -0.015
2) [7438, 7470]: -0.005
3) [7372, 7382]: -0.005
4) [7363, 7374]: -0.022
